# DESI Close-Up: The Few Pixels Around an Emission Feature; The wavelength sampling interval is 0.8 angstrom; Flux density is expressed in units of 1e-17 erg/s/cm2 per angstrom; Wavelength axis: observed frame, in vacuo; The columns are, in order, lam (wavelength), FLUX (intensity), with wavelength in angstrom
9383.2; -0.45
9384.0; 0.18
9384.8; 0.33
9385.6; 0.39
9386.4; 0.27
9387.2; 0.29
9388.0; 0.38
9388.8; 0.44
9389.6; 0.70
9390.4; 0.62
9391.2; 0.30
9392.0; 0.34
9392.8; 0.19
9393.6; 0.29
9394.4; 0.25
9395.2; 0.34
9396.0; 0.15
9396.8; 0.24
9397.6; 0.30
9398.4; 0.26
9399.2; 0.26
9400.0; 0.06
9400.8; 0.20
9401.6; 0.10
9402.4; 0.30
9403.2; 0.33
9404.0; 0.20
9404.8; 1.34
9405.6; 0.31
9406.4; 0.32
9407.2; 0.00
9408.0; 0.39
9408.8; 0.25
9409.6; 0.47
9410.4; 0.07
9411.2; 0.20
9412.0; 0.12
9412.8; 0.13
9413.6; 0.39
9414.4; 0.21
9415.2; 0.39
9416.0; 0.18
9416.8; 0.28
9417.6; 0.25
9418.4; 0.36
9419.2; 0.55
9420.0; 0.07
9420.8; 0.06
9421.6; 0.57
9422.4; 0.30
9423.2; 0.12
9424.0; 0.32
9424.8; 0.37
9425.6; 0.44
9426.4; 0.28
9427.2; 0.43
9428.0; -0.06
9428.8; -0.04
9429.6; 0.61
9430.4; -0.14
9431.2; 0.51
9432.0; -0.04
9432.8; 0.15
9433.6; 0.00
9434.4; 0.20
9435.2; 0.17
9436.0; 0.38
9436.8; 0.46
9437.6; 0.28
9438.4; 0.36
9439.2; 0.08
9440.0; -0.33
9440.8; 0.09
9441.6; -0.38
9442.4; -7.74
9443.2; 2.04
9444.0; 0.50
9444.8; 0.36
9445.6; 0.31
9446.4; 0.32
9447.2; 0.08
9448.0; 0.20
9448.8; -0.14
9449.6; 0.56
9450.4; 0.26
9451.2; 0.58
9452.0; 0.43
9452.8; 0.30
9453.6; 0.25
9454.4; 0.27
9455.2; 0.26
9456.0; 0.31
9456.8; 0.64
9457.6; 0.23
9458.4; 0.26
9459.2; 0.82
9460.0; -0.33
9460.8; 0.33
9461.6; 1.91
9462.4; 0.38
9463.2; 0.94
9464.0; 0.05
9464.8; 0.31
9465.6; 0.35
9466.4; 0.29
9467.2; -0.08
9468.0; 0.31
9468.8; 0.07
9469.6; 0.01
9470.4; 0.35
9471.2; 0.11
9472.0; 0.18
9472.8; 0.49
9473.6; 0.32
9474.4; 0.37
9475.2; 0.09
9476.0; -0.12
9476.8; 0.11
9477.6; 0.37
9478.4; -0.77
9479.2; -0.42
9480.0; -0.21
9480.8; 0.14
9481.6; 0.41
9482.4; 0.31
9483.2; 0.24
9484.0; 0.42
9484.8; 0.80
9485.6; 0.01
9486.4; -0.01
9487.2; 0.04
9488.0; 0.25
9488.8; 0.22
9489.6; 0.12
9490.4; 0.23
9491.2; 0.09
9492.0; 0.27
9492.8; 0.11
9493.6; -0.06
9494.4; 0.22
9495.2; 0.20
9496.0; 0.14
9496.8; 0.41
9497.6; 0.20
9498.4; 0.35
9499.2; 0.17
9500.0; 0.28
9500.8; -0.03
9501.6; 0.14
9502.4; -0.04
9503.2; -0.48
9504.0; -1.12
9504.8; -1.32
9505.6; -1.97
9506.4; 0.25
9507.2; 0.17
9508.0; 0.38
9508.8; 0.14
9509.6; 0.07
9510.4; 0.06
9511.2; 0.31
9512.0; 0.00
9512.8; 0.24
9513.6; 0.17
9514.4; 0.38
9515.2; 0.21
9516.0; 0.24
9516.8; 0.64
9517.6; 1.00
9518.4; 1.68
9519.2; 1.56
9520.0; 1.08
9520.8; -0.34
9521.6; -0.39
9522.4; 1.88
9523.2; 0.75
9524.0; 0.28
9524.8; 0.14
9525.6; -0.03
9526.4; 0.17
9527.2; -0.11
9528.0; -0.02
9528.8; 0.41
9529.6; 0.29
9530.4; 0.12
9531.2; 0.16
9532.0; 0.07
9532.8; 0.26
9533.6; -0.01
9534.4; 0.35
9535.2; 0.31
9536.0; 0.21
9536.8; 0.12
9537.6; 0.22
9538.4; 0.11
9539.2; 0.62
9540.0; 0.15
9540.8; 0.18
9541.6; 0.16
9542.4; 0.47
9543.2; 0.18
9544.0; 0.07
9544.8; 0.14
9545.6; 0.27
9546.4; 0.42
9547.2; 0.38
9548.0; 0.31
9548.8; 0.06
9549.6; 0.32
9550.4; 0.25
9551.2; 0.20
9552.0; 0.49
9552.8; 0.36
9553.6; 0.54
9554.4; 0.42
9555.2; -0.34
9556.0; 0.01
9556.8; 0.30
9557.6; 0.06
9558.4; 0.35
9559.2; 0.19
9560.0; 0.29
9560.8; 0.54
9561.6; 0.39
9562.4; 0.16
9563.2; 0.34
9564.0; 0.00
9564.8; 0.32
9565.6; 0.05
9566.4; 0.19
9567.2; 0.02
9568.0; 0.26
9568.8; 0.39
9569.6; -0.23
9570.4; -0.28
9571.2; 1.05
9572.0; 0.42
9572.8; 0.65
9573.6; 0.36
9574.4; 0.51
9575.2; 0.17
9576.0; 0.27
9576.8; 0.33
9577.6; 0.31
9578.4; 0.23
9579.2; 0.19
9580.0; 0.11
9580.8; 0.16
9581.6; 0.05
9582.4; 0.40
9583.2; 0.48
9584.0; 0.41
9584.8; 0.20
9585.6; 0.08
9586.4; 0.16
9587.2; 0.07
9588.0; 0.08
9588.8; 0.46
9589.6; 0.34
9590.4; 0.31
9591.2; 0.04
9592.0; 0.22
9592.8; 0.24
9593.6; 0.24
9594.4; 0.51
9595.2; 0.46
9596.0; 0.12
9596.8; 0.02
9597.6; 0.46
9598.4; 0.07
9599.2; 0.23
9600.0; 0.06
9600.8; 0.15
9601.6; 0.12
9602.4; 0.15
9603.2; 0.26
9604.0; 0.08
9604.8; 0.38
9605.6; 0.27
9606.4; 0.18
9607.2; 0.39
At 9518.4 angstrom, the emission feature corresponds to Hbeta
